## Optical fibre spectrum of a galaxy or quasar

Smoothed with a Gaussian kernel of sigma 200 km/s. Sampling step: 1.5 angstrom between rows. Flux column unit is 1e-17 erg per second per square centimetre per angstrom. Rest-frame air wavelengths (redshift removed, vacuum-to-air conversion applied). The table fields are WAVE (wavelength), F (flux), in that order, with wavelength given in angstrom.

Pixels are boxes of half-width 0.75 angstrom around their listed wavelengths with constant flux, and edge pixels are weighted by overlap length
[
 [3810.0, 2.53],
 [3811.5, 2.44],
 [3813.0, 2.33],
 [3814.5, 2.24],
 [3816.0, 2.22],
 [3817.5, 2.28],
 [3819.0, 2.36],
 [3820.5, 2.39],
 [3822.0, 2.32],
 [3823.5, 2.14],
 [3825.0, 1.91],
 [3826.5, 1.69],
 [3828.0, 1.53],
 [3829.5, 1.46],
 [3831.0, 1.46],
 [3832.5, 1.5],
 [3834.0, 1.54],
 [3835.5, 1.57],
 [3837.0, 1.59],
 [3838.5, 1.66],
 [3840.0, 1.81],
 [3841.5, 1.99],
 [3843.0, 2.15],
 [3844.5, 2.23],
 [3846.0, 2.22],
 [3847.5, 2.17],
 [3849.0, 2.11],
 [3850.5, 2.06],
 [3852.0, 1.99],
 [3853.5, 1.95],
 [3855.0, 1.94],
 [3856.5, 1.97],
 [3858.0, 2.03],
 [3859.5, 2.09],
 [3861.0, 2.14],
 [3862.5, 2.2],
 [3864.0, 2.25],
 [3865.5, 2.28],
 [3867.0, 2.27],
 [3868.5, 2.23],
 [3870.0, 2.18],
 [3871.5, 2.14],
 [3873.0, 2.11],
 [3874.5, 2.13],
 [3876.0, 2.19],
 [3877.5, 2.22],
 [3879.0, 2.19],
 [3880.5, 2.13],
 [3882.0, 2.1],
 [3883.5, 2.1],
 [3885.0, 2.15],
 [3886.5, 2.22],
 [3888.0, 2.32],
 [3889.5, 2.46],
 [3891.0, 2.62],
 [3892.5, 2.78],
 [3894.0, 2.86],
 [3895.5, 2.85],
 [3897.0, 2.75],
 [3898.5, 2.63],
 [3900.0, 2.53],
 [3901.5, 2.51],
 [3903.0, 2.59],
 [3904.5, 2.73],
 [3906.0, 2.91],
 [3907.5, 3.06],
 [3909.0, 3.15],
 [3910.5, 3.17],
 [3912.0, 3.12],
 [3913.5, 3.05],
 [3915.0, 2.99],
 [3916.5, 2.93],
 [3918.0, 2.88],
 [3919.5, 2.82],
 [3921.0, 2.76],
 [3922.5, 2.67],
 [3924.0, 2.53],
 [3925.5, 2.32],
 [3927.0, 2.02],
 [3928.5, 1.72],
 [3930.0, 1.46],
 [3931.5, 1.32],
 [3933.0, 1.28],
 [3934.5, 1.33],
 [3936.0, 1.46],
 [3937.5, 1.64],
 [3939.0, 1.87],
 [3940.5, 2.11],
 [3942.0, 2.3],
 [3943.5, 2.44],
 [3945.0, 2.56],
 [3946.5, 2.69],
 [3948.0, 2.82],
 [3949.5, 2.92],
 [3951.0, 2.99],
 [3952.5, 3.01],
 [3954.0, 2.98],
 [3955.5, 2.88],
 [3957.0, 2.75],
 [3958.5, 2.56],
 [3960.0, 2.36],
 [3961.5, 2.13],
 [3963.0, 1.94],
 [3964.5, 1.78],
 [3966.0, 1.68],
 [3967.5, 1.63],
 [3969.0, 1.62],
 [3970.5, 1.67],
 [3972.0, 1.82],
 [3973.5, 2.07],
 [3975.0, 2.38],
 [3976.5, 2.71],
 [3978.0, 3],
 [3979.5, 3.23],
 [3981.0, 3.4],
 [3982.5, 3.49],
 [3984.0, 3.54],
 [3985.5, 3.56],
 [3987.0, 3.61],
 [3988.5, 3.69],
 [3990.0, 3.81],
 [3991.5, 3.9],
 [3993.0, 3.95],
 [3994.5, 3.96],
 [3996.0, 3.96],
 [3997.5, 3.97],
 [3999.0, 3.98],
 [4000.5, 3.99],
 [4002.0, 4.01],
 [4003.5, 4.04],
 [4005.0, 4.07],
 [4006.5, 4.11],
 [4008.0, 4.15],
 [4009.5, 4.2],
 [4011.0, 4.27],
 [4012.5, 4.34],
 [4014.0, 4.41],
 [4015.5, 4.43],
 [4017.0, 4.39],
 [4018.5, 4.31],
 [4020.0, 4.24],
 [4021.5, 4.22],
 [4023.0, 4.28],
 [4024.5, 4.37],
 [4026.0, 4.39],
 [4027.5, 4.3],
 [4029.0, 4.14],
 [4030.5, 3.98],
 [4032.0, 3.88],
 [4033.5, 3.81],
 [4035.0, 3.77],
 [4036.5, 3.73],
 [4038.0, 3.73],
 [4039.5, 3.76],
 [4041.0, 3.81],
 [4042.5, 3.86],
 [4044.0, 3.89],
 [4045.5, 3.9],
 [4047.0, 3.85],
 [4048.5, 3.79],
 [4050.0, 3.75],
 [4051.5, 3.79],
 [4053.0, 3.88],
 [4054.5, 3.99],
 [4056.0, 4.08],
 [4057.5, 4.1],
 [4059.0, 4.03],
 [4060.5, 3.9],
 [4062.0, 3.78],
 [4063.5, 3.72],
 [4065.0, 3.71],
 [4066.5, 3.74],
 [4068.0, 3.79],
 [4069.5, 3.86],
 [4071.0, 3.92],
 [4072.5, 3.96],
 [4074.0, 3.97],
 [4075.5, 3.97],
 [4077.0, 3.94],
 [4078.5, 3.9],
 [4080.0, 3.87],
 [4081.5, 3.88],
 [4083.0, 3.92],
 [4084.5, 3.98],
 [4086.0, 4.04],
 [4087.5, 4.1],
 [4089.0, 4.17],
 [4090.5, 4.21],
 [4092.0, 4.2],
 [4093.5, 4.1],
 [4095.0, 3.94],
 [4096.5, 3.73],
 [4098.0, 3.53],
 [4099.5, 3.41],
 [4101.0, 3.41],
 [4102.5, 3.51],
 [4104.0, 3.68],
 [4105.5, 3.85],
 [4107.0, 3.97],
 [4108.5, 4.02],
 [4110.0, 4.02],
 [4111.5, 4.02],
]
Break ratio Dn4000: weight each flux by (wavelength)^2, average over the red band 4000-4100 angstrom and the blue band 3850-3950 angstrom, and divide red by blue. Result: 1.8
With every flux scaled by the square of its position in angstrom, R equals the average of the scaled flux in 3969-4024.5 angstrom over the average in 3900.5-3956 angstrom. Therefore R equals 1.54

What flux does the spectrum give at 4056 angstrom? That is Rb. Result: 4.08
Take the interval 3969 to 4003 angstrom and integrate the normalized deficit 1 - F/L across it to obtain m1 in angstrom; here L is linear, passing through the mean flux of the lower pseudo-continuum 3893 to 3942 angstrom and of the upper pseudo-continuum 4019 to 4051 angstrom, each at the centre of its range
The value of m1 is 0.40 angstrom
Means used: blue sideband 2.44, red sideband 3.97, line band 3.32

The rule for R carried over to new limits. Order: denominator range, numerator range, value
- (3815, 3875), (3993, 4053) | 2.20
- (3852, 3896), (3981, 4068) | 1.91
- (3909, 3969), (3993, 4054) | 1.79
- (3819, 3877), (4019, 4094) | 2.20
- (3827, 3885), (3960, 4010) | 1.69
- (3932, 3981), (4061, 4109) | 1.81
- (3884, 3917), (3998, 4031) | 1.63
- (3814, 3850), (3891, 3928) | 1.49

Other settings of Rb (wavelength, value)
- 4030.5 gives 3.98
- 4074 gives 3.97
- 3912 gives 3.12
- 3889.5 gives 2.46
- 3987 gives 3.61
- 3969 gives 1.62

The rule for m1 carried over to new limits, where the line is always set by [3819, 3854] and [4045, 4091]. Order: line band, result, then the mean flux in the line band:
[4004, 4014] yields -2.3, 4.2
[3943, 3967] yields 3.3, 2.52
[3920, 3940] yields 6.0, 1.89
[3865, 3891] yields 0.5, 2.21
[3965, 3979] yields 4.6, 2.08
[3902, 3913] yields -1.9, 2.95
